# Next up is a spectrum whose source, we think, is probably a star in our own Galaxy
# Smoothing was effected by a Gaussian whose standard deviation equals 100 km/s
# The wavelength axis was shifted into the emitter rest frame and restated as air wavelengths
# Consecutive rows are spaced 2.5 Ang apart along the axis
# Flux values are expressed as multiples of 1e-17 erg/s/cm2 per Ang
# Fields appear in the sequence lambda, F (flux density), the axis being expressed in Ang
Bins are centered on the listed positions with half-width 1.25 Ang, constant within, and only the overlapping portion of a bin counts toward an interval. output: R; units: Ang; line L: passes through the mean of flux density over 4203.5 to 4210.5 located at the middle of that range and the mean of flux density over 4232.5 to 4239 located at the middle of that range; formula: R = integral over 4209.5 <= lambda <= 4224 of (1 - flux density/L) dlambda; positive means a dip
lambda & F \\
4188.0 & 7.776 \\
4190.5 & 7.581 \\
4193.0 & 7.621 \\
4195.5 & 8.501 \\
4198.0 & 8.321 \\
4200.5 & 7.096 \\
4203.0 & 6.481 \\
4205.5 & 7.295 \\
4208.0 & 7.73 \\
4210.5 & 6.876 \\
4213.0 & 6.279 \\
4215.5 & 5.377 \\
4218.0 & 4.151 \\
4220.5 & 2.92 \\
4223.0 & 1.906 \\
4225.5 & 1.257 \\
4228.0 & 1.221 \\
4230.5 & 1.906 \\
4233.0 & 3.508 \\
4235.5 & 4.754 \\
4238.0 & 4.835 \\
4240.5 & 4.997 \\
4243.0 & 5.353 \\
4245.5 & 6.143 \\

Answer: 4.19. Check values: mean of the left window 7.29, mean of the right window 4.45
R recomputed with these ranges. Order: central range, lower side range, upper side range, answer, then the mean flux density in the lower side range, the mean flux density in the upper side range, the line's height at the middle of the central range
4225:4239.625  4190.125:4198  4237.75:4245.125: 6.7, 8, 5.22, 5.76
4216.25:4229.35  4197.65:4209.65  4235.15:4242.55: 8.0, 7.3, 4.93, 6.01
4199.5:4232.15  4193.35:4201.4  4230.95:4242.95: 9.9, 7.97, 4.43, 6.32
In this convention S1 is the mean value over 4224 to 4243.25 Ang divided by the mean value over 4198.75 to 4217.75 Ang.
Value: 0.51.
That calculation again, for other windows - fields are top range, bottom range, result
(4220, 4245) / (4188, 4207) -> 0.44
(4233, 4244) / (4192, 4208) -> 0.64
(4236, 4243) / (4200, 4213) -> 0.71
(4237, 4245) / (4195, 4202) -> 0.66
